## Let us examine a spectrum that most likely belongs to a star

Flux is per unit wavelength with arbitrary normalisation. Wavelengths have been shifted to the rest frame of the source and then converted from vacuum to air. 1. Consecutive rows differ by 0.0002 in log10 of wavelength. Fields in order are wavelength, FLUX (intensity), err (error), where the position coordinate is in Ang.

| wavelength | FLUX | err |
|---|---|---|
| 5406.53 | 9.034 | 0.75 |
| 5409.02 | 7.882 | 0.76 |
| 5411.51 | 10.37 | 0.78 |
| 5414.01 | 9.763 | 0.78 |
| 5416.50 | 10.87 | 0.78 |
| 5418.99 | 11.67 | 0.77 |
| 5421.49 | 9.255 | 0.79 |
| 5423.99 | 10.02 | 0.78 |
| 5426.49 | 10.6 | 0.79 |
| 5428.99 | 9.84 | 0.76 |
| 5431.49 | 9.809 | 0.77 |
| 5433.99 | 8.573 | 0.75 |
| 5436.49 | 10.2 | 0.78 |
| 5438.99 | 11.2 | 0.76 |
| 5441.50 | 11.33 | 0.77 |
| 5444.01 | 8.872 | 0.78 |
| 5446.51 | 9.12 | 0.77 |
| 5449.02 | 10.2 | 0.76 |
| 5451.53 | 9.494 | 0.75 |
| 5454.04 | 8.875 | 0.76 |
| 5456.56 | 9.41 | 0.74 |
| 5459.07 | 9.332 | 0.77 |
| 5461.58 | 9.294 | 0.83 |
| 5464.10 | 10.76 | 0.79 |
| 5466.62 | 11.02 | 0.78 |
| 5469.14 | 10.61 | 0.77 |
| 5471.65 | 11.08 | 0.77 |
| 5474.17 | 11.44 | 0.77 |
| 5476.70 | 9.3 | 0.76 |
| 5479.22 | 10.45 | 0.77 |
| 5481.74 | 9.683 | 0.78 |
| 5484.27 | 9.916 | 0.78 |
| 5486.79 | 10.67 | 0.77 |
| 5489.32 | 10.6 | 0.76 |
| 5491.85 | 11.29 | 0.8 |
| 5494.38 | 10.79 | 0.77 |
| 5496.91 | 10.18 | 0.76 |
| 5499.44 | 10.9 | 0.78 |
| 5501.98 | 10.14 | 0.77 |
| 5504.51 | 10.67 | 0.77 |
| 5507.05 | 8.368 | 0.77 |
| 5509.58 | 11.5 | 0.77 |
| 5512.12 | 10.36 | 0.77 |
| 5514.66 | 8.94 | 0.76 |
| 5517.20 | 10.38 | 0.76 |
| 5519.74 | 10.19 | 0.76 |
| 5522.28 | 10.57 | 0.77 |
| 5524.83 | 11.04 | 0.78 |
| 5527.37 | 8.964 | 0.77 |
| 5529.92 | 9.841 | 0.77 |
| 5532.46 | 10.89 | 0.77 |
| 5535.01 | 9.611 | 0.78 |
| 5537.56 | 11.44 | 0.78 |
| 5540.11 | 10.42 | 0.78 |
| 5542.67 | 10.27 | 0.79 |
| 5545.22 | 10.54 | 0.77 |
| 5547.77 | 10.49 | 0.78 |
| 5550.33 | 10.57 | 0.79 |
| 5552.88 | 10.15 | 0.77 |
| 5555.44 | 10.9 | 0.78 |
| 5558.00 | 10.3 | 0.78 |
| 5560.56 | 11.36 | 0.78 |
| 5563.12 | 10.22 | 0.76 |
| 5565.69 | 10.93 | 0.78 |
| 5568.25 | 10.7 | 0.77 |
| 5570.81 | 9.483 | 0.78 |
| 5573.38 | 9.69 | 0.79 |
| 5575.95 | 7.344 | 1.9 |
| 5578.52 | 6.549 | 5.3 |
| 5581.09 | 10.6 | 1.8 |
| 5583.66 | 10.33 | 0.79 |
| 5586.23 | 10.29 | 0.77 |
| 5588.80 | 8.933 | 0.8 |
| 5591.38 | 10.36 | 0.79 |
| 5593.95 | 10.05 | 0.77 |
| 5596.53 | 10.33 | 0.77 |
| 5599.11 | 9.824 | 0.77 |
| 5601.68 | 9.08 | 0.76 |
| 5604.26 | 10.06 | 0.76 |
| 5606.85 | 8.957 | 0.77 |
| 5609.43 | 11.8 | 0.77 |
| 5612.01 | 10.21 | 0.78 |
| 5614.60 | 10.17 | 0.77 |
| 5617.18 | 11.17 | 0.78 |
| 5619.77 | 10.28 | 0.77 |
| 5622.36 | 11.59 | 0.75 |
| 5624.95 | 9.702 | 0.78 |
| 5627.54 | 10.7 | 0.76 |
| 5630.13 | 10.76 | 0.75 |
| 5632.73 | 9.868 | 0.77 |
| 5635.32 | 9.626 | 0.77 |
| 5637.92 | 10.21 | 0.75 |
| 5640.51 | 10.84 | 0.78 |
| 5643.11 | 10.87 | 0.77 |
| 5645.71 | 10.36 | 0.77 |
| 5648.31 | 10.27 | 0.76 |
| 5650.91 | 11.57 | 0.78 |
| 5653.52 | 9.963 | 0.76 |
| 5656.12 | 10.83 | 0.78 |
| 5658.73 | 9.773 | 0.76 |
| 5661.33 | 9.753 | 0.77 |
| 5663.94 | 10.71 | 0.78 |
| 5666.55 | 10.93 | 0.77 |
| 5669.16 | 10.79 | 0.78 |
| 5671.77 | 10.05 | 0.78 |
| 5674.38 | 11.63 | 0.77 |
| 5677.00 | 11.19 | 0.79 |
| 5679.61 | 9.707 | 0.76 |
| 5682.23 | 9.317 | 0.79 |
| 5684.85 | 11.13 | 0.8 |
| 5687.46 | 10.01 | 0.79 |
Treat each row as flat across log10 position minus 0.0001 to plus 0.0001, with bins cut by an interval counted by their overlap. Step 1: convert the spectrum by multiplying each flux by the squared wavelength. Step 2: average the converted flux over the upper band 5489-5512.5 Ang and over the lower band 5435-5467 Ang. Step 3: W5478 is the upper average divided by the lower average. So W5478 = 1.1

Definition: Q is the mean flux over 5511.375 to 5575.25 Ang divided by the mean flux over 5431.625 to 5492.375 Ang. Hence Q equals 1.0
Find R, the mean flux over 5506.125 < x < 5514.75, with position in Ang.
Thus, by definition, 9.97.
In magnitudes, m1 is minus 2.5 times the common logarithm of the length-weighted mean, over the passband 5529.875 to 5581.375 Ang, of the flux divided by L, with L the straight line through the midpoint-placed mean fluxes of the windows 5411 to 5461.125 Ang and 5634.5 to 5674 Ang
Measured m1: 0.01 mag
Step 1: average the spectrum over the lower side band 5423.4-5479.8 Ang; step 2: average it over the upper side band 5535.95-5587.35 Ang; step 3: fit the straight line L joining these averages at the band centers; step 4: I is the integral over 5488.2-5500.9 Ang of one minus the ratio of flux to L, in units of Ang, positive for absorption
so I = -0.85 Ang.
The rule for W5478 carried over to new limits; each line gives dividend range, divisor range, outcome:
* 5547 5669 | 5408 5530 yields 1.06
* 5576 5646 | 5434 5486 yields 1.06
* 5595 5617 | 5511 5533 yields 1.03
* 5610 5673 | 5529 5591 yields 1.07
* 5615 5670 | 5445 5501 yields 1.09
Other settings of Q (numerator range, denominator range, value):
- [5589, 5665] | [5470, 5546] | 1.00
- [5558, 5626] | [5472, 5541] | 0.97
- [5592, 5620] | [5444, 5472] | 1.03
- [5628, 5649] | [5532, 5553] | 0.99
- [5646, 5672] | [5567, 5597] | 1.10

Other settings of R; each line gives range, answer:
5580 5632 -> 10.3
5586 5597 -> 9.94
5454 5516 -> 10.2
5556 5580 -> 9.66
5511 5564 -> 10.4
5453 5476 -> 10.2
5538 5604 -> 10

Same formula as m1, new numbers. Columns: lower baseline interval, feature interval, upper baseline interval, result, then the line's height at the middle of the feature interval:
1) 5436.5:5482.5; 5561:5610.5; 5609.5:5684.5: 0.06 mag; 10.4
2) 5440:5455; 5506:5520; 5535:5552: 0.03 mag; 10.3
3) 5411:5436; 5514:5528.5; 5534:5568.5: 0.04 mag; 10.5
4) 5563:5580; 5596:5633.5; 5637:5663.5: -0.04 mag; 9.9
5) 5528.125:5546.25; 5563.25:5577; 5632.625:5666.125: 0.07 mag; 10.4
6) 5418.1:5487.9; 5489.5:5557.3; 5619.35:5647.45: -0.02 mag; 10.2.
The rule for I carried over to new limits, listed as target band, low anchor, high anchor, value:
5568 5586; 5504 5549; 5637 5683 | 2.0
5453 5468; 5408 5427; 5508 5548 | 0.5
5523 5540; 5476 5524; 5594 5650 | 0.0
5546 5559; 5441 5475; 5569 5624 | -0.7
